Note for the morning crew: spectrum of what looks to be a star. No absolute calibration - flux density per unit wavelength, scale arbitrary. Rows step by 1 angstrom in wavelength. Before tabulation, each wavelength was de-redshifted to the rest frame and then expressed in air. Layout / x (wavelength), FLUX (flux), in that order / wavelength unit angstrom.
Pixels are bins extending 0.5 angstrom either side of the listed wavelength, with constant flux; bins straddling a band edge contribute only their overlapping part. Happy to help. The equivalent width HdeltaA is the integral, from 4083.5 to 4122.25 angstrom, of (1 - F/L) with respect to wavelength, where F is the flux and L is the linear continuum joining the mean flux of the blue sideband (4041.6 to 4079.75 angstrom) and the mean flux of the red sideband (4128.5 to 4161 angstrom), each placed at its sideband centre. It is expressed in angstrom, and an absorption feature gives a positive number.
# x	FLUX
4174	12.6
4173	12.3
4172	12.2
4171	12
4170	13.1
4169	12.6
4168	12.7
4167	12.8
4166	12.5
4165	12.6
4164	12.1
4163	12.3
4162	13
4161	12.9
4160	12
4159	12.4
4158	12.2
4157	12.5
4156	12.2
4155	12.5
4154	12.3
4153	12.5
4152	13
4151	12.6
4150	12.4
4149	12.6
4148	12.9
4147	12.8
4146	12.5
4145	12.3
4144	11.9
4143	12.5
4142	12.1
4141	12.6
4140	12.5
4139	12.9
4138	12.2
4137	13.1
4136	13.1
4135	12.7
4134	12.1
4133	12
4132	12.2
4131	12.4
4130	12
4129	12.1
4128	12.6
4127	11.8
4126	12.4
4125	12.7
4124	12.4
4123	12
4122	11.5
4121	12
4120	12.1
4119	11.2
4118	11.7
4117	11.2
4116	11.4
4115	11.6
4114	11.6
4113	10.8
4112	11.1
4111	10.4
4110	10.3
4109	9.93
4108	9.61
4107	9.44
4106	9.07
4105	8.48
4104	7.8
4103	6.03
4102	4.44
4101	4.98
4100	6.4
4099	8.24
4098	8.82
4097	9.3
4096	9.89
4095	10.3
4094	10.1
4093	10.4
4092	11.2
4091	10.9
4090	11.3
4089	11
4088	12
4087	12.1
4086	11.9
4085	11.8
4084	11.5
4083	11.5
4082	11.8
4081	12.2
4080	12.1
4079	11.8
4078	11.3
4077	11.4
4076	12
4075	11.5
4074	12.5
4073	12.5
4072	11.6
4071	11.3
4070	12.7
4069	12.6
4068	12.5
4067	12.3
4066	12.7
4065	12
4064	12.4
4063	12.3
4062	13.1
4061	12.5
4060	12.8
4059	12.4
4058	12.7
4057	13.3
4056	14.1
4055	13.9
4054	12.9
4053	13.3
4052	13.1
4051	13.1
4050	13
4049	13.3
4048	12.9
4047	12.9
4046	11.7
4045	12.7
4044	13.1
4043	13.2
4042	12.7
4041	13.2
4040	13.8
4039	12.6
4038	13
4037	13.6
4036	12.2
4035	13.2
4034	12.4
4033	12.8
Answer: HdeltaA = 7.5 angstrom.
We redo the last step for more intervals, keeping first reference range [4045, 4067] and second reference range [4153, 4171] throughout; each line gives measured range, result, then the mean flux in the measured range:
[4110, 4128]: 1.4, 11.6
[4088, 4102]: 3.7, 9.36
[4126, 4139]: 0.2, 12.4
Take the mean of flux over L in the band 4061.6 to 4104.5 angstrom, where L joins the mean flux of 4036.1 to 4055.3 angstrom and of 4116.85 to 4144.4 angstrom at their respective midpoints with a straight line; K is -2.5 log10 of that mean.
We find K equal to 0.17 mag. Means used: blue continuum 13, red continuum 12.2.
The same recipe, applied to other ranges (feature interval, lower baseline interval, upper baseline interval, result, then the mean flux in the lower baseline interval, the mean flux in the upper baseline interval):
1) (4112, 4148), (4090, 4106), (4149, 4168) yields -0.14 mag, 8.59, 12.5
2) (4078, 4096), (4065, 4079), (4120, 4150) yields 0.07 mag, 12.1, 12.4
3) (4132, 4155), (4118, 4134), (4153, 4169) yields -0.02 mag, 12.1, 12.5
